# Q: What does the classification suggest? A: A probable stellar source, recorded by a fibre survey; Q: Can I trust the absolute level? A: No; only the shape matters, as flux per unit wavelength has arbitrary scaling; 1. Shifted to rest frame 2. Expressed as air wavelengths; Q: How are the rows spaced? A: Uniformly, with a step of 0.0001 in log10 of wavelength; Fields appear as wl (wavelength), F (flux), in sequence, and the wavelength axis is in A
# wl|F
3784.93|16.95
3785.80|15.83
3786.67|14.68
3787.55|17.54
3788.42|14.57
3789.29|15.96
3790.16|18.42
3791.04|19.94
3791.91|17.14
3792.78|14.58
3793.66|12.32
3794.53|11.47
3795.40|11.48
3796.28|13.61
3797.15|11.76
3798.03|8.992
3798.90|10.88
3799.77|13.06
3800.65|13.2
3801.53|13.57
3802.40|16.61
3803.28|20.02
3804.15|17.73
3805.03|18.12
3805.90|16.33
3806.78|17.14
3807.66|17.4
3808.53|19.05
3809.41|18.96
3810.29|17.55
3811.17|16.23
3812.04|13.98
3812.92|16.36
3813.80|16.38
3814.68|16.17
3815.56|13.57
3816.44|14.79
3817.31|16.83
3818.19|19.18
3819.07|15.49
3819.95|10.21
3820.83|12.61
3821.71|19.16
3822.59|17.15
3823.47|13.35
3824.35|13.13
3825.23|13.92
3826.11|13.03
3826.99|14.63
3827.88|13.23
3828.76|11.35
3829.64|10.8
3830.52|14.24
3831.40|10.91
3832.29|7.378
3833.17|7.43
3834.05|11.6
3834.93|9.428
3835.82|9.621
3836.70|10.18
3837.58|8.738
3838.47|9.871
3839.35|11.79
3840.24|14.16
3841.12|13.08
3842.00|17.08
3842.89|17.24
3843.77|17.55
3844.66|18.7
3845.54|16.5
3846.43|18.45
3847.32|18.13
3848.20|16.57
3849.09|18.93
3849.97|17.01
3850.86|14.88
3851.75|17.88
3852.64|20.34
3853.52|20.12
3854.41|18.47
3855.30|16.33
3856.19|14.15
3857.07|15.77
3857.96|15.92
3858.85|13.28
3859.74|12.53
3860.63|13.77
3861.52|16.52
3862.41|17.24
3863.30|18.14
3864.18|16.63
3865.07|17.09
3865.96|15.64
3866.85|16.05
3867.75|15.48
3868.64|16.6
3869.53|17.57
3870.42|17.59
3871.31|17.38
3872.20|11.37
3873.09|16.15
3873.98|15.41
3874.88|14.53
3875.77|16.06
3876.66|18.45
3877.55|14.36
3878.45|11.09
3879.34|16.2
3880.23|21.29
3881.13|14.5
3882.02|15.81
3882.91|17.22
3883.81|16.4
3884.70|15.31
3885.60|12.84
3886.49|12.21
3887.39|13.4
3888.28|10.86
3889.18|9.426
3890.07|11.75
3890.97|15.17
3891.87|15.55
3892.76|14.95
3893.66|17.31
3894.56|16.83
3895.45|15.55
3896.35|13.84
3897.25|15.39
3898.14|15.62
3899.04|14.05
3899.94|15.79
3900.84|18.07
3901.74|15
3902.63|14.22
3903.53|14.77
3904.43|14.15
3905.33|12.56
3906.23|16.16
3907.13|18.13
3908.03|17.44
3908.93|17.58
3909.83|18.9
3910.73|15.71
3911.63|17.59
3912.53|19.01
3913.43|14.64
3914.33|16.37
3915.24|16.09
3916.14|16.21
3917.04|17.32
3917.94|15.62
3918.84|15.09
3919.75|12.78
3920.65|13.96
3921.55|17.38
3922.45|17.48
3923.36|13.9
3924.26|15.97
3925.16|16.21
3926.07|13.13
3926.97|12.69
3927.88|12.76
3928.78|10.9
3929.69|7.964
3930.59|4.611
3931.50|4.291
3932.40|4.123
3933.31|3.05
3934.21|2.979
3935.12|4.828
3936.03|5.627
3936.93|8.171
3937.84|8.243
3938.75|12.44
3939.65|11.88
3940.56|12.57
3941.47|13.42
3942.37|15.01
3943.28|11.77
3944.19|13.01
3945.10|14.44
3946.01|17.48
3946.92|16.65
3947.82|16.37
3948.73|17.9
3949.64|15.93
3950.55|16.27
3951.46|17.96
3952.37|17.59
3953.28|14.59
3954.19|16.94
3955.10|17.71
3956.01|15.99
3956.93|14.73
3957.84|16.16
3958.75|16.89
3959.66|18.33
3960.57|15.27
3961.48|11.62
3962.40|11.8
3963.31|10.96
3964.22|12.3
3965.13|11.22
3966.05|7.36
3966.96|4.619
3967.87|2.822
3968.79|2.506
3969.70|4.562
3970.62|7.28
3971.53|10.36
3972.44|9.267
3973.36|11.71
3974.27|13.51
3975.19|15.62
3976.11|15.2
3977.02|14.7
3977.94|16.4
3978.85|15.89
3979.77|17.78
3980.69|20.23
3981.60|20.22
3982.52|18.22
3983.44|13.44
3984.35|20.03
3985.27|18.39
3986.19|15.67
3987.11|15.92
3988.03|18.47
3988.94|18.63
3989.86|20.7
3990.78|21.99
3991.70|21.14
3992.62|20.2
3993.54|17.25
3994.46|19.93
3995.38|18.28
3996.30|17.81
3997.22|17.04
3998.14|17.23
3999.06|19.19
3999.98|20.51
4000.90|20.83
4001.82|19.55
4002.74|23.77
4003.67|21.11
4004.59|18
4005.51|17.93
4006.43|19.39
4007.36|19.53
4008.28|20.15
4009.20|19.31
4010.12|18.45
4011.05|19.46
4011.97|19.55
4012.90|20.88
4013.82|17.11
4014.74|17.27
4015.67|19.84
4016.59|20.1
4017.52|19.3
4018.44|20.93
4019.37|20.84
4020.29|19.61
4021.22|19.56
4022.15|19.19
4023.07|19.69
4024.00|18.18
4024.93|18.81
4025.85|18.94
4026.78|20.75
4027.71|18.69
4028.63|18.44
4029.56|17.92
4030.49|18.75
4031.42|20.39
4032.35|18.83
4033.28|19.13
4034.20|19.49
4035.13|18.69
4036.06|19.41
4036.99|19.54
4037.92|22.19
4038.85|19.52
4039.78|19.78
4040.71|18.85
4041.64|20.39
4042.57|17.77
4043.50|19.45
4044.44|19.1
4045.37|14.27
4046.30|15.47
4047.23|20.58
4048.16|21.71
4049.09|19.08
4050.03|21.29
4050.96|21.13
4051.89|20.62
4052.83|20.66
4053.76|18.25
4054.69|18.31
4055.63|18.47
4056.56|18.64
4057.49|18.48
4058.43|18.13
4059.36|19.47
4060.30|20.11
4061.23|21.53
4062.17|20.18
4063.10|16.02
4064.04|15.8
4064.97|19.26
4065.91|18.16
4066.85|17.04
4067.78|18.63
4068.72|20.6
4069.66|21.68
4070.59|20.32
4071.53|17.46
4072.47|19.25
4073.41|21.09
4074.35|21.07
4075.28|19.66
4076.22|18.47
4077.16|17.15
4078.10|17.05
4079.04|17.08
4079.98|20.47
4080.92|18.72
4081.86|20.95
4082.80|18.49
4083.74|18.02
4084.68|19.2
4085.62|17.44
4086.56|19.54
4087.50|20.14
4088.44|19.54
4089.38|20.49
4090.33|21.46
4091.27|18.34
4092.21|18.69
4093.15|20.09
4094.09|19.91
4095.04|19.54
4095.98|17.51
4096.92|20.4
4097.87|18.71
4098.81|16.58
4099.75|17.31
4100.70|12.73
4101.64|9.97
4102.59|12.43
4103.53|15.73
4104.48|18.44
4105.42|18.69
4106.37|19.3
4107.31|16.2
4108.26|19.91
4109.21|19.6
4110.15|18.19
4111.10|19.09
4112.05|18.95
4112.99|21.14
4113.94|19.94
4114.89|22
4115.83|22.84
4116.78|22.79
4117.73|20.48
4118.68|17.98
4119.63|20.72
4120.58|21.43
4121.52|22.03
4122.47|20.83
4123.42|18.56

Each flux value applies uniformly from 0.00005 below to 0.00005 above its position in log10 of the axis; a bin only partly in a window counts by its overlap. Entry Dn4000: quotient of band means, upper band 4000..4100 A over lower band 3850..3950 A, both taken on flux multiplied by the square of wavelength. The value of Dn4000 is 1.43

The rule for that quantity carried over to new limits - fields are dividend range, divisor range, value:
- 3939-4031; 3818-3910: 1.18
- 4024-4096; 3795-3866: 1.45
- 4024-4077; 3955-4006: 1.27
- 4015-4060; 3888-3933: 1.43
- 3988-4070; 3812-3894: 1.42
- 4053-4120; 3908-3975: 1.58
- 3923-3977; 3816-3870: 0.85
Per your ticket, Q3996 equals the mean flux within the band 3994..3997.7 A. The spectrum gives 18.3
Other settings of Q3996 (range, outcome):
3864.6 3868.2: 16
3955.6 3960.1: 16.4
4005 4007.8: 18.9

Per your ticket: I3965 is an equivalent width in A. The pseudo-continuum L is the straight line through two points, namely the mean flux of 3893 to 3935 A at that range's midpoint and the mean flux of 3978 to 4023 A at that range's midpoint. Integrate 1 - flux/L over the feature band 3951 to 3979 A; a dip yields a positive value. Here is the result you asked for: 7.15 A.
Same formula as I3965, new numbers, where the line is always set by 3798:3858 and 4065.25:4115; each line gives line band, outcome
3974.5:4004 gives -2.1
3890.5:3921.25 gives 0.4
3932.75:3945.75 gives 5.2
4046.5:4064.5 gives -1.2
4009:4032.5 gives -2.2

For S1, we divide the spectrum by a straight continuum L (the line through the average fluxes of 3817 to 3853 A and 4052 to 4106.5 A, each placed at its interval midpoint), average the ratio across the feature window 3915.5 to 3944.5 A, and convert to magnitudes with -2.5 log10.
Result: 0.35 mag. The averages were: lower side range 14.2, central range 11.4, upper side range 18.6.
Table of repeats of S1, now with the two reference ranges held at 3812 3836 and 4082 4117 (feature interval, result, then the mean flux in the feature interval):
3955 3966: 0.14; 14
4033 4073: -0.08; 19.2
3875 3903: -0.02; 15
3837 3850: -0.12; 15.5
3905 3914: -0.12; 16.8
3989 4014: -0.16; 19.5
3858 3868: -0.11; 15.7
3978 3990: -0.09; 17.9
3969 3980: 0.30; 12.4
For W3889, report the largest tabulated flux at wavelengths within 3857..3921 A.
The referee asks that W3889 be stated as 21.29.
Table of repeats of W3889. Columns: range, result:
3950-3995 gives 21.99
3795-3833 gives 20.02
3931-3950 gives 17.9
